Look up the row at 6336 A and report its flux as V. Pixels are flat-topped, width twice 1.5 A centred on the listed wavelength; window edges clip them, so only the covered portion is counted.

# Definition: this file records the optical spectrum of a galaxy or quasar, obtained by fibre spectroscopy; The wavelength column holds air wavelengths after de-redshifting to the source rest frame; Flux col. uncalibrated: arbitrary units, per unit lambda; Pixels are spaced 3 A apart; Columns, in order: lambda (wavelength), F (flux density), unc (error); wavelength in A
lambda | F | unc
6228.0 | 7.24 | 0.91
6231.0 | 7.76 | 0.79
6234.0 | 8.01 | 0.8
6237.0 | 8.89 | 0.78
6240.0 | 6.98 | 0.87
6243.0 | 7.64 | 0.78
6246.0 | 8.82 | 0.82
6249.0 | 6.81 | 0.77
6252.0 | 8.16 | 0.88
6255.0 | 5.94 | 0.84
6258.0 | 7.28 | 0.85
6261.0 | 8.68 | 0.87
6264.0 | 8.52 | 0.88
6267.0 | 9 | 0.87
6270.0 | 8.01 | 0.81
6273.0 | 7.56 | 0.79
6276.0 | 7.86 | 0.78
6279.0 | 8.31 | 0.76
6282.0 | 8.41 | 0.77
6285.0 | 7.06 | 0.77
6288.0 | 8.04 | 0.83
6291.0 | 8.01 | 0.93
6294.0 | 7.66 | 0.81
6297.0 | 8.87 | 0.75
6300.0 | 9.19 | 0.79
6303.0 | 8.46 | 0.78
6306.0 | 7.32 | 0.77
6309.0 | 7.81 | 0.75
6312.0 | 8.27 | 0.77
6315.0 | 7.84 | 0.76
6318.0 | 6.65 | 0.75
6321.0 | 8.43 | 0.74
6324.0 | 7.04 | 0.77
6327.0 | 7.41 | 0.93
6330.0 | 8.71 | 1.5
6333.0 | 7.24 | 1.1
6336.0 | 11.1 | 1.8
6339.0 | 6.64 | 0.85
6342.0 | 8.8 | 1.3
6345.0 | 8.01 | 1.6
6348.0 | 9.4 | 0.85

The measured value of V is 11.1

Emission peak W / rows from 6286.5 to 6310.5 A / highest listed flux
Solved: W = 9.19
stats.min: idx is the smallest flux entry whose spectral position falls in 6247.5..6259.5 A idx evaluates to 5.94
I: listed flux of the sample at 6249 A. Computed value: 6.81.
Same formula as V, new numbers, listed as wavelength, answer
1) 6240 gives 6.98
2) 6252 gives 8.16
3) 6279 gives 8.31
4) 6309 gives 7.81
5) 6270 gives 8.01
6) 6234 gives 8.01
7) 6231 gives 7.76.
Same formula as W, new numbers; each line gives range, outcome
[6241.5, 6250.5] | 8.82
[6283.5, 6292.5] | 8.04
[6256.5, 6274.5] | 9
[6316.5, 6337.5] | 11.1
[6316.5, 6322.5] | 8.43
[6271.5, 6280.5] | 8.31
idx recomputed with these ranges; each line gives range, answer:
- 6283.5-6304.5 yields 7.06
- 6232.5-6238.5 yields 8.01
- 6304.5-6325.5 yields 6.65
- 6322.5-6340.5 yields 6.64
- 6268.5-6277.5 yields 7.56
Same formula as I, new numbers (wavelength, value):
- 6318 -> 6.65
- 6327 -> 7.41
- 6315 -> 7.84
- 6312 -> 8.27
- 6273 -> 7.56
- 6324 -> 7.04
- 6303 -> 8.46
